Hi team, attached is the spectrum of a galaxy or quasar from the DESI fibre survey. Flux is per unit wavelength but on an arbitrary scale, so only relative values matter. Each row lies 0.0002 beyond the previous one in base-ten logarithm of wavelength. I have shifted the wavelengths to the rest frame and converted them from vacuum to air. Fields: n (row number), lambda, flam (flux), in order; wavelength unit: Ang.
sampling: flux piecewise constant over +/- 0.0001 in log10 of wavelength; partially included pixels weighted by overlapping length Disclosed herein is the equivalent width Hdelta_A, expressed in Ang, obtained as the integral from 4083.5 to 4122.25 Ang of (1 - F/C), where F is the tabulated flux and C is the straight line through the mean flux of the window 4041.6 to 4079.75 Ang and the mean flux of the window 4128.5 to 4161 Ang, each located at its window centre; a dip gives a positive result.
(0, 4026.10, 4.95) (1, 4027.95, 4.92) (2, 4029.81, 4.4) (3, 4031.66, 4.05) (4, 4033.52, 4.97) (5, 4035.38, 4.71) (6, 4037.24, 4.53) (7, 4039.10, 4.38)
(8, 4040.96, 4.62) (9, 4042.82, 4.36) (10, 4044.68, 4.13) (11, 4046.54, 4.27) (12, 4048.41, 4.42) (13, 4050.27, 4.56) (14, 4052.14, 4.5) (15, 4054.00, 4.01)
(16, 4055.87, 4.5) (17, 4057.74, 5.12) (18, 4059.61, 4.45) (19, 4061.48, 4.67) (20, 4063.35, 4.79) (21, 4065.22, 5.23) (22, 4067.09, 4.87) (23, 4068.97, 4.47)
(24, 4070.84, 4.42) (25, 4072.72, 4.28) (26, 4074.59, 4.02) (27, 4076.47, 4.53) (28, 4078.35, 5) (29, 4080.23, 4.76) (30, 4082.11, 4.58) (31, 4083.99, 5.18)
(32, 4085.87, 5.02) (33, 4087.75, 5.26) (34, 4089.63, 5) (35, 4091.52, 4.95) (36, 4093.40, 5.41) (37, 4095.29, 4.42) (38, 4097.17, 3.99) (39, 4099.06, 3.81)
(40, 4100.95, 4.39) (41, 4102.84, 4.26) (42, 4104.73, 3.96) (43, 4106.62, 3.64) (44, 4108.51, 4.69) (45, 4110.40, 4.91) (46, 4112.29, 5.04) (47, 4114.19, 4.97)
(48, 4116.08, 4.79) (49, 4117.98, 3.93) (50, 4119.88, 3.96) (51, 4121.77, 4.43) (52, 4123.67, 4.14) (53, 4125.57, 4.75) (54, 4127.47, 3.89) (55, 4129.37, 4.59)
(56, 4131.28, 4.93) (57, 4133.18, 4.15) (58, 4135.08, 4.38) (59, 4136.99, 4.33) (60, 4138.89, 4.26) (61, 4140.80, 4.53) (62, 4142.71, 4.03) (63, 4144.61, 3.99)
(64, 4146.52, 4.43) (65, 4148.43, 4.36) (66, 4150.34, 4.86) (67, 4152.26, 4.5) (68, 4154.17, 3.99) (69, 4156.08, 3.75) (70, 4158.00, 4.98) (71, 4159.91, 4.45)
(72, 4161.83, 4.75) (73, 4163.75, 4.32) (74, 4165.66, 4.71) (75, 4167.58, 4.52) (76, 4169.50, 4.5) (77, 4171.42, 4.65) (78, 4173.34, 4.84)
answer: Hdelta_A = -0.93 Ang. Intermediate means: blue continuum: 4.53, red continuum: 4.38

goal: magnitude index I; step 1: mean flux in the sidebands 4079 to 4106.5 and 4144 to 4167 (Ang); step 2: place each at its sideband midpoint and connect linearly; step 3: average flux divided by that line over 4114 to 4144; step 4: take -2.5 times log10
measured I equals 0.04 mag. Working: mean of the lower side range 4.62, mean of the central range 4.36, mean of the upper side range 4.43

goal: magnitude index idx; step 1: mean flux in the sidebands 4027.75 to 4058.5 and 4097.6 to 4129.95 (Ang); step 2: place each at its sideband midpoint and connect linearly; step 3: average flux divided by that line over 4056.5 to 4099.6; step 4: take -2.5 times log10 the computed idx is -0.07 mag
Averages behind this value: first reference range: 4.48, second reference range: 4.35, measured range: 4.71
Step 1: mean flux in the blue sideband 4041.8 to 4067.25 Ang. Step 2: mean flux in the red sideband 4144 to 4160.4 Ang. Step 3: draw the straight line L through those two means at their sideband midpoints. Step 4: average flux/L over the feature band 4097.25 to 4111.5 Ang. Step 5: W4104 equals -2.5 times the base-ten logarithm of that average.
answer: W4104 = 0.057 mag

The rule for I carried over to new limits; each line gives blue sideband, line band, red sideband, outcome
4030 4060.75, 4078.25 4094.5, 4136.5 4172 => -0.13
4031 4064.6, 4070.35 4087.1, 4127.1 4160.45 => -0.05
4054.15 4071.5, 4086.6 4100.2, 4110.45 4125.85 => -0.02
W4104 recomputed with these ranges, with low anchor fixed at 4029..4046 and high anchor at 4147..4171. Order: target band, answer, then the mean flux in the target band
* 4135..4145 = 0.054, 4.26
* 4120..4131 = 0.026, 4.36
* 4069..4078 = 0.022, 4.37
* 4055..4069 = -0.075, 4.78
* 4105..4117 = -0.040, 4.64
